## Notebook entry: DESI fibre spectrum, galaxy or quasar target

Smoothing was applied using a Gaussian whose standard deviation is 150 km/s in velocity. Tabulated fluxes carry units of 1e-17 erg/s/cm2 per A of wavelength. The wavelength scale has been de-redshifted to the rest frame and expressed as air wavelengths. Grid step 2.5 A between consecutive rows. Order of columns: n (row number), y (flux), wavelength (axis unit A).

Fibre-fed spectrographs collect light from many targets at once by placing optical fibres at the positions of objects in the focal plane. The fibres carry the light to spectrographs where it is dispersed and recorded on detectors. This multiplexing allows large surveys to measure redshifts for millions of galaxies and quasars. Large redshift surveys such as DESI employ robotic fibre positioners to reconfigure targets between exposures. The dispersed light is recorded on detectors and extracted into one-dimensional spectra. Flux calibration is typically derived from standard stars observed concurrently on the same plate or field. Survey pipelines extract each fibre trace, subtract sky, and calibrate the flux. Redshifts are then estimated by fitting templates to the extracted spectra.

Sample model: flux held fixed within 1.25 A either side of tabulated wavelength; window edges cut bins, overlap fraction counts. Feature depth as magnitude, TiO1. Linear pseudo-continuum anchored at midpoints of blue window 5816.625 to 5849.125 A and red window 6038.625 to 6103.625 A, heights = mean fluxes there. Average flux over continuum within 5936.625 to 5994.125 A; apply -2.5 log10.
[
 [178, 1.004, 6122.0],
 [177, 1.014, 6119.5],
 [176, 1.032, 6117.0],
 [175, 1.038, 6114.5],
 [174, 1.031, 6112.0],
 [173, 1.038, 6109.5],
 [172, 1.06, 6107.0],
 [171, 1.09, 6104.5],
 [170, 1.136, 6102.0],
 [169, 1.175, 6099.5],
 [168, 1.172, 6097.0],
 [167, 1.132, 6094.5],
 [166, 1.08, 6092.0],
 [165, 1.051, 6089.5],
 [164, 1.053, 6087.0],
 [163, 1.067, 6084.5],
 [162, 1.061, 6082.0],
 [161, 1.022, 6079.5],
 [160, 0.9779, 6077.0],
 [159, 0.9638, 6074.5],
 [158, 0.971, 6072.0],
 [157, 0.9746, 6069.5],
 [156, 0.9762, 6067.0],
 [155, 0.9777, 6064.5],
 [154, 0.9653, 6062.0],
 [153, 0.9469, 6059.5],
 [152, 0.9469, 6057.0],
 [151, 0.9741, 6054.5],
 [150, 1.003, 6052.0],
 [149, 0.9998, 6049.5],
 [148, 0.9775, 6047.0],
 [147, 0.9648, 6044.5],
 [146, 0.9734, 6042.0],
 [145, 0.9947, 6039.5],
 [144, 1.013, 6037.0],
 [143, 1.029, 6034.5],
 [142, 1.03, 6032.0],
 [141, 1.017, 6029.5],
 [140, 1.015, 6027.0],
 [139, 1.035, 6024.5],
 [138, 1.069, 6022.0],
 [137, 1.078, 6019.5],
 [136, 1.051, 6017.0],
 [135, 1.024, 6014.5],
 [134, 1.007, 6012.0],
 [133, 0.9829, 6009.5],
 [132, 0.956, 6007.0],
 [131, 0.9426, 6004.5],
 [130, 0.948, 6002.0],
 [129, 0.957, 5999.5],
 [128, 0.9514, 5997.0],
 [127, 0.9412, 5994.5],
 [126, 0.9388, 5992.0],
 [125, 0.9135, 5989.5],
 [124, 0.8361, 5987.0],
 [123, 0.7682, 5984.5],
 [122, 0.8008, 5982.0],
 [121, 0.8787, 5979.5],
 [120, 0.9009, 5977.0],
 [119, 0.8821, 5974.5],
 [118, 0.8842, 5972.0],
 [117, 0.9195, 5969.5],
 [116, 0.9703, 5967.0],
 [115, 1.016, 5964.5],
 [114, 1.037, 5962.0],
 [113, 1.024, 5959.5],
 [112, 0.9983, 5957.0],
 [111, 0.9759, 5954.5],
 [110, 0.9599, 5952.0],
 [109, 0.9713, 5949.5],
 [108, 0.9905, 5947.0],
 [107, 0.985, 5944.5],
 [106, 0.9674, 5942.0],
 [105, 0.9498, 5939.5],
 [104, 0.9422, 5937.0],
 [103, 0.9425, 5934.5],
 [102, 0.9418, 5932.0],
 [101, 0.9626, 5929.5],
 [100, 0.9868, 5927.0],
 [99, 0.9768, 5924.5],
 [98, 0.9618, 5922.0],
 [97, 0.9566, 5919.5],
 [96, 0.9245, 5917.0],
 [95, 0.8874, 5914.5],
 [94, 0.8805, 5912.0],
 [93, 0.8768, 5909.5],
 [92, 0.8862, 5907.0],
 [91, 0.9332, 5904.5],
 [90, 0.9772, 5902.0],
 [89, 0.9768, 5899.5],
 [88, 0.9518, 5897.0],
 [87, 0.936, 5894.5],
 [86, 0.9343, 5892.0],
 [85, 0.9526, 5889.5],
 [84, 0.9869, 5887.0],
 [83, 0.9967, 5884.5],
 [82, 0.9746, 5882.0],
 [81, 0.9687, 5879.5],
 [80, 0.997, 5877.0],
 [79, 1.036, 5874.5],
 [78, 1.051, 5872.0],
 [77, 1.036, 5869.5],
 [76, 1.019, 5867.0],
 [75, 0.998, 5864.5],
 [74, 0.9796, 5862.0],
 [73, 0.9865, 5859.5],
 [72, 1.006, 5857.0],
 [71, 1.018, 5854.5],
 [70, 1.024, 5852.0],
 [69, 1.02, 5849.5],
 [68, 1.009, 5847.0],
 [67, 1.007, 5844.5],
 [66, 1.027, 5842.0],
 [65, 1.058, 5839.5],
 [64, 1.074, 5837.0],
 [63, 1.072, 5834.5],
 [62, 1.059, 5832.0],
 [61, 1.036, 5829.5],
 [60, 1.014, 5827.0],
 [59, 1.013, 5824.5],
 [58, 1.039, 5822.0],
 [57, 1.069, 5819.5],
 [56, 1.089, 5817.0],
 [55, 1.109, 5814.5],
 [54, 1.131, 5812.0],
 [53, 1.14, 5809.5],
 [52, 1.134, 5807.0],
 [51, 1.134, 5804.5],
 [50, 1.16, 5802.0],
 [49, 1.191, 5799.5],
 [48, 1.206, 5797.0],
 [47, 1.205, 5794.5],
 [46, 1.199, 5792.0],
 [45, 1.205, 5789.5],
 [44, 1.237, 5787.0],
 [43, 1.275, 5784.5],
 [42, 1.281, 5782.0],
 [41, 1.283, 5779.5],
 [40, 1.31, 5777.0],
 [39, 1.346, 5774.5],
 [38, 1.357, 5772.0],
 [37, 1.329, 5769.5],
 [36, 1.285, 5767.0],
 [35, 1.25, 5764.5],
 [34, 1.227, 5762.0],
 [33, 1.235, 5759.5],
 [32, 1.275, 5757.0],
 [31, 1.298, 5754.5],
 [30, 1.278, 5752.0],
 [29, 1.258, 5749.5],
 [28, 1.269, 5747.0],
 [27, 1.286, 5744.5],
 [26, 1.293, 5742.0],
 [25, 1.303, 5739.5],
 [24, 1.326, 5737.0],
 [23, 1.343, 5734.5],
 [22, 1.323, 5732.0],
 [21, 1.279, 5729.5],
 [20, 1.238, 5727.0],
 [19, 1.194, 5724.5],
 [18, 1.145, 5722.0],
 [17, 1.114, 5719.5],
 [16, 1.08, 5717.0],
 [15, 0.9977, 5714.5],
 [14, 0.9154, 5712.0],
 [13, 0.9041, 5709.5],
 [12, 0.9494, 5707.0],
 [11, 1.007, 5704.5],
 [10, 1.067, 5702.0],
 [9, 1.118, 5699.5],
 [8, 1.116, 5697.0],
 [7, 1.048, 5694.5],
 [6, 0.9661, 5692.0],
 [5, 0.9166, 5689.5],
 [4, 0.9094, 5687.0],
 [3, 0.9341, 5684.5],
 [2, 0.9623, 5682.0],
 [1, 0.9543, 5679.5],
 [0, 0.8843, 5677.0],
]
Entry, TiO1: 0.11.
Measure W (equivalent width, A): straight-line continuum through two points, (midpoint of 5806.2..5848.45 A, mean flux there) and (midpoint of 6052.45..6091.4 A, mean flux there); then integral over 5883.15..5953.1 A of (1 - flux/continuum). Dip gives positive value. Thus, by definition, 5.9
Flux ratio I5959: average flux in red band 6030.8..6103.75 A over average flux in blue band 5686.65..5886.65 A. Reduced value 0.91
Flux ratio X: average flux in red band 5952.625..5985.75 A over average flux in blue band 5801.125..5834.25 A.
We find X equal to 0.9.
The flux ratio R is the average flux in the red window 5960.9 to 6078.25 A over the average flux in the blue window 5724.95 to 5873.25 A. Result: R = 0.8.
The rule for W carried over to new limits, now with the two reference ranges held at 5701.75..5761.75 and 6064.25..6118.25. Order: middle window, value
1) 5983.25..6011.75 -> 4.22 A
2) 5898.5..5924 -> 4.35 A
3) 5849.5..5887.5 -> 4.28 A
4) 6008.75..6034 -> 1.05 A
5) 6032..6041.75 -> 0.55 A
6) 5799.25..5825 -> 1.01 A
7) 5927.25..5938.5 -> 1.61 A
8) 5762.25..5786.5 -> -2.65 A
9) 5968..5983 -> 2.92 A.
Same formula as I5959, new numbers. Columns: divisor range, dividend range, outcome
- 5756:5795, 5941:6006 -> 0.74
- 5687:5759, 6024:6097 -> 0.88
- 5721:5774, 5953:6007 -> 0.73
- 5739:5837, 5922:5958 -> 0.81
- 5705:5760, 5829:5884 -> 0.86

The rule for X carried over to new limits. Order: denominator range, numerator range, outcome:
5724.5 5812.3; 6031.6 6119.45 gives 0.82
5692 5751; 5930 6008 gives 0.81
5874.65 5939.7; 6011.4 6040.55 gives 1.09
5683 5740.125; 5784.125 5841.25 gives 1.03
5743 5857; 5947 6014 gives 0.81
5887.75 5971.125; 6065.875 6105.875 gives 1.11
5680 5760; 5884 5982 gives 0.84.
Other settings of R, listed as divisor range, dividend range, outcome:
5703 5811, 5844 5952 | 0.80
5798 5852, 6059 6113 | 0.97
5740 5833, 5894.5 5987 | 0.78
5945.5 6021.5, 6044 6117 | 1.08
